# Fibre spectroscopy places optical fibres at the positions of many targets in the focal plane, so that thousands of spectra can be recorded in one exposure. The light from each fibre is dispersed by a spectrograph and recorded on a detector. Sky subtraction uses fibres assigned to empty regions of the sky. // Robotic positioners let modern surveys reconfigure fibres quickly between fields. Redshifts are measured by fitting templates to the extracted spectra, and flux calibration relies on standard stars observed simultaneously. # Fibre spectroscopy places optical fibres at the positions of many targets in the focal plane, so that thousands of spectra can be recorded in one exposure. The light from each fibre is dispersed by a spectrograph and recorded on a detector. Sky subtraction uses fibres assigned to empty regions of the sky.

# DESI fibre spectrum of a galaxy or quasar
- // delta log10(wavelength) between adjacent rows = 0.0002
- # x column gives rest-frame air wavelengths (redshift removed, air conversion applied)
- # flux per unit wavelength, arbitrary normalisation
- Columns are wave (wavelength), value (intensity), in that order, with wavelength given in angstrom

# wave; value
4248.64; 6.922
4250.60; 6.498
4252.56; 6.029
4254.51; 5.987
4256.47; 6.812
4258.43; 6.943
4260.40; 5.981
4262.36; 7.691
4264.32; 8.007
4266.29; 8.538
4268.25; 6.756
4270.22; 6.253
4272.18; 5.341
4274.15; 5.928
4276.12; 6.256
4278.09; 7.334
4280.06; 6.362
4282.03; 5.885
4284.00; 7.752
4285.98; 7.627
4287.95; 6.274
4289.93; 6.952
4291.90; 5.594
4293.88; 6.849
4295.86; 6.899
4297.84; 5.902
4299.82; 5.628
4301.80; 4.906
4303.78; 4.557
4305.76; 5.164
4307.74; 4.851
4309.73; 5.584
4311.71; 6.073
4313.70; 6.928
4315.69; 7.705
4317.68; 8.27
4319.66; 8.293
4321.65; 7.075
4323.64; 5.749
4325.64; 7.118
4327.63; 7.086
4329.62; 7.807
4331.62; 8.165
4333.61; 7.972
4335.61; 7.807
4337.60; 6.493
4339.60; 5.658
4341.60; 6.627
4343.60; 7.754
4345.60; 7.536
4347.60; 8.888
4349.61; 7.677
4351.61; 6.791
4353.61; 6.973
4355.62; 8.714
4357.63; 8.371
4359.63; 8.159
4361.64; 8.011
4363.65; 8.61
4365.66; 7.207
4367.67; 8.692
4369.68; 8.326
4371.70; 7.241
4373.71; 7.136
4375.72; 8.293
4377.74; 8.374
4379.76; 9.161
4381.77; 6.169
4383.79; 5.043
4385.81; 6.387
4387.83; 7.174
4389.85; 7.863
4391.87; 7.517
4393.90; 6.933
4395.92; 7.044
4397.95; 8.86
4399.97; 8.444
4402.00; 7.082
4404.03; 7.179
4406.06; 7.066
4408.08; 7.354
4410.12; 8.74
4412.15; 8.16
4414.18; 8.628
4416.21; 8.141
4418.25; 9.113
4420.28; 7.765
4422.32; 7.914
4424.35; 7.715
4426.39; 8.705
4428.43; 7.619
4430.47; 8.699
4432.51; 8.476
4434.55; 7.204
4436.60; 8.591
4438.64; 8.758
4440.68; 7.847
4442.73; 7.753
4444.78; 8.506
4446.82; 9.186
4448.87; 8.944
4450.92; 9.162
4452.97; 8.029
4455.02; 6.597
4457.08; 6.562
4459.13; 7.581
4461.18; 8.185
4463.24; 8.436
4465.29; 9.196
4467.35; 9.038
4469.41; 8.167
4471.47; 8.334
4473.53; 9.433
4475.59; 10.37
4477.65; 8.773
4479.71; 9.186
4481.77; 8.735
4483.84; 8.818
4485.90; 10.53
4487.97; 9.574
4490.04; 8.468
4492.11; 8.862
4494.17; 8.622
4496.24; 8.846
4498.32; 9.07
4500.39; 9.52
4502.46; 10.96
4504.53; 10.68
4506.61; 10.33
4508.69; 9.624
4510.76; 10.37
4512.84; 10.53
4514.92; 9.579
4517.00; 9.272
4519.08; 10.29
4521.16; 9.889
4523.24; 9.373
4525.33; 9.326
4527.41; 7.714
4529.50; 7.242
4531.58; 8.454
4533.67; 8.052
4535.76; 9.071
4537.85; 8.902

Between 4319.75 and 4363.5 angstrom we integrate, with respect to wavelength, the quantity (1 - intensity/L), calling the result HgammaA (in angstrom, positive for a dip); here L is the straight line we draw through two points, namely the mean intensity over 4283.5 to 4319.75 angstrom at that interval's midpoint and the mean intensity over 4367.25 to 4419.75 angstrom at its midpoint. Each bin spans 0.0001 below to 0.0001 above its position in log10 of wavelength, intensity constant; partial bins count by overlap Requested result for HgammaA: -3.5 angstrom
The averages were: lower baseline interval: 6.35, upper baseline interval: 7.69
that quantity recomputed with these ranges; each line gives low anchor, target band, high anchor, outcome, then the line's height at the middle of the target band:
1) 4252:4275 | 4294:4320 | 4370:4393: 2.84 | 6.94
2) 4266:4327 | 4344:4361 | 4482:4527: -1.38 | 7.29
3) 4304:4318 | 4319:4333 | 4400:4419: -1.90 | 6.45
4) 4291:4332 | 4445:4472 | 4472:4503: 1.66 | 8.81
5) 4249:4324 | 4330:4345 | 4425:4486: -0.29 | 7.11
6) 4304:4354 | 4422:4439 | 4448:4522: 0.43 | 8.39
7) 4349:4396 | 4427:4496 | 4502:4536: 1.24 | 8.71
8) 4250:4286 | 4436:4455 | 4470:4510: 0.93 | 8.86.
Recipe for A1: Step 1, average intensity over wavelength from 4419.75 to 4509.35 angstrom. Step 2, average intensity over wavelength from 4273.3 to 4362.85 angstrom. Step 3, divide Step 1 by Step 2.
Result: 1.26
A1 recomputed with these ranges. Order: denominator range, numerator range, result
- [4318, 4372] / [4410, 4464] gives 1.08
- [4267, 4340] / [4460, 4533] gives 1.40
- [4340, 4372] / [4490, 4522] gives 1.24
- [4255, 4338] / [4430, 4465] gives 1.22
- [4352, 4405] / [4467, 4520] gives 1.24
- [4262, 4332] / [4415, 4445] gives 1.24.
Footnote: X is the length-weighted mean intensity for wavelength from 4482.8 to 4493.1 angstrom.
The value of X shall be 9.24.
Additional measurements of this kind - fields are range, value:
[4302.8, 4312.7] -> 5.25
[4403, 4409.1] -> 7.2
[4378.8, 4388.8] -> 6.78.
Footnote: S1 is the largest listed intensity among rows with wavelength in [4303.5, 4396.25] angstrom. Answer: 9.161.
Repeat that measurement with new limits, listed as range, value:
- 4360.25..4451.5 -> 9.186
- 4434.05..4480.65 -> 10.37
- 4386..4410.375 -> 8.86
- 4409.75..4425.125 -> 9.113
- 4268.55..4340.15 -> 8.293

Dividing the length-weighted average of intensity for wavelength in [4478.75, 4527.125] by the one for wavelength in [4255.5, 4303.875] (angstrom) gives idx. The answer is 1.46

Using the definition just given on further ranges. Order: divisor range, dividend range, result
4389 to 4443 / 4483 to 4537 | 1.17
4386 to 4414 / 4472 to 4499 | 1.20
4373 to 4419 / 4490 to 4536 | 1.22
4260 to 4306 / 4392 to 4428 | 1.23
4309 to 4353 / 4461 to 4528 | 1.29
